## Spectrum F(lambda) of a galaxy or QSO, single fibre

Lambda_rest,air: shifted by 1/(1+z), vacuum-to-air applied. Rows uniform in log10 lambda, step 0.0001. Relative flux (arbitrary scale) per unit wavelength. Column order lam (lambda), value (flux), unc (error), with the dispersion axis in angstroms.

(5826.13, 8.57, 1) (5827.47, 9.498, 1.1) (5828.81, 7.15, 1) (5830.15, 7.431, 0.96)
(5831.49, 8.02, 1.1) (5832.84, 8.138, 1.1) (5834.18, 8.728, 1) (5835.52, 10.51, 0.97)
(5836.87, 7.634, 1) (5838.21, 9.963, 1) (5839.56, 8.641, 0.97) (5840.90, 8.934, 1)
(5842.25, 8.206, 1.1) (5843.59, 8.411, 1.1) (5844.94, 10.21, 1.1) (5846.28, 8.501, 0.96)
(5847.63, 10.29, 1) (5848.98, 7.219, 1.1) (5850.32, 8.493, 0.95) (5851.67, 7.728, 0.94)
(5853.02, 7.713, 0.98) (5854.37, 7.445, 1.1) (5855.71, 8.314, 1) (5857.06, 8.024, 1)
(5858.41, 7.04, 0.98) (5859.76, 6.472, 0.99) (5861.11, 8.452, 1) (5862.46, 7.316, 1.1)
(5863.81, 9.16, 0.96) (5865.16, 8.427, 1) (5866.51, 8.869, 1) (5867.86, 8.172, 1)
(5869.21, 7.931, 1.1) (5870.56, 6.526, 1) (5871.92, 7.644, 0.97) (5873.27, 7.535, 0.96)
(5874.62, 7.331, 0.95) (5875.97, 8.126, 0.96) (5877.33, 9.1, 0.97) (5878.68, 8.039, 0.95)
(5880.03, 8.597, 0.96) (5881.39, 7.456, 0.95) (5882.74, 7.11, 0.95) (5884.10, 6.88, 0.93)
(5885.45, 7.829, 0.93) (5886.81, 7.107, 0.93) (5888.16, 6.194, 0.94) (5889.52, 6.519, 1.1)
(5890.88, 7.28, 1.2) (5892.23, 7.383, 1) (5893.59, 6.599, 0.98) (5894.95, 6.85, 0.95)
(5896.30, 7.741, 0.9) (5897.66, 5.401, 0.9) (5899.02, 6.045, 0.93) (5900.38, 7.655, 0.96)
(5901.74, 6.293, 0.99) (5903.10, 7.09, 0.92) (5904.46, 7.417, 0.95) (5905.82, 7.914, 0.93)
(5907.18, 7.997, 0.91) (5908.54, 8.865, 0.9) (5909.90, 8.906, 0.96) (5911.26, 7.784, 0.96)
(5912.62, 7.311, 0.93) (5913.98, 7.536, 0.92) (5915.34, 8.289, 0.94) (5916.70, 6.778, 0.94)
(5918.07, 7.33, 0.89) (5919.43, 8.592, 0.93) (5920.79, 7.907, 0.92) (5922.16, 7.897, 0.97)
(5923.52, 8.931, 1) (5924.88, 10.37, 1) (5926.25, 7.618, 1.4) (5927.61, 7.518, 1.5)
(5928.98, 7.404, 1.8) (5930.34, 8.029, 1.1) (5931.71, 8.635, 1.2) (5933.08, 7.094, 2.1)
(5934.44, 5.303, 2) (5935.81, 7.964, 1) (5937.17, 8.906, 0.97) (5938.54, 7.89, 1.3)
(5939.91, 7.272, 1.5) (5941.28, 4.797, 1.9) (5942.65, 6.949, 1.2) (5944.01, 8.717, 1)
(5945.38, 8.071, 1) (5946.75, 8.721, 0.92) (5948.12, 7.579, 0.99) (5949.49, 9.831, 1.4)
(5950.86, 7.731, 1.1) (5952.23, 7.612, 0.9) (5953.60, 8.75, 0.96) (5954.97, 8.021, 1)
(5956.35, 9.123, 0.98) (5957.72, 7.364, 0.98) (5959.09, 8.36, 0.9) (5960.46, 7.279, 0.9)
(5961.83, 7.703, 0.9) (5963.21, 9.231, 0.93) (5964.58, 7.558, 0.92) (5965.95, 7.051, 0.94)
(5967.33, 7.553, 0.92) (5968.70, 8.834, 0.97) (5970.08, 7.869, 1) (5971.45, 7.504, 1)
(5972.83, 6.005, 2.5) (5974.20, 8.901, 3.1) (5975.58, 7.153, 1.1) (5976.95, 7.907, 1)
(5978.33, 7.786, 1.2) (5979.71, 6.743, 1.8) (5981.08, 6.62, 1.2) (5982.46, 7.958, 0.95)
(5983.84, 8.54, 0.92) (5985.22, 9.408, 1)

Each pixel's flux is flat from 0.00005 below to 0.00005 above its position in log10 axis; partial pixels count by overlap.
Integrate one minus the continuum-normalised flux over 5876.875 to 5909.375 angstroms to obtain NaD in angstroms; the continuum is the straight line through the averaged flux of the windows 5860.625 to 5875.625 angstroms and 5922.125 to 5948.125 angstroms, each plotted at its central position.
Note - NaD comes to 2.4 angstroms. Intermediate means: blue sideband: 7.94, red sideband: 7.79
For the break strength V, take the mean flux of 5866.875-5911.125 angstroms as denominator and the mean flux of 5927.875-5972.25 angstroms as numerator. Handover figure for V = 1.1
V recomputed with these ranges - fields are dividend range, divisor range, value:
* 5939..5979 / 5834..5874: 0.95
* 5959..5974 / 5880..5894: 1.09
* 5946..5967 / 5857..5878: 1.03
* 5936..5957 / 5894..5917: 1.08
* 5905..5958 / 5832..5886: 0.97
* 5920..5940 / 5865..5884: 1.01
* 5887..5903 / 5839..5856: 0.80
